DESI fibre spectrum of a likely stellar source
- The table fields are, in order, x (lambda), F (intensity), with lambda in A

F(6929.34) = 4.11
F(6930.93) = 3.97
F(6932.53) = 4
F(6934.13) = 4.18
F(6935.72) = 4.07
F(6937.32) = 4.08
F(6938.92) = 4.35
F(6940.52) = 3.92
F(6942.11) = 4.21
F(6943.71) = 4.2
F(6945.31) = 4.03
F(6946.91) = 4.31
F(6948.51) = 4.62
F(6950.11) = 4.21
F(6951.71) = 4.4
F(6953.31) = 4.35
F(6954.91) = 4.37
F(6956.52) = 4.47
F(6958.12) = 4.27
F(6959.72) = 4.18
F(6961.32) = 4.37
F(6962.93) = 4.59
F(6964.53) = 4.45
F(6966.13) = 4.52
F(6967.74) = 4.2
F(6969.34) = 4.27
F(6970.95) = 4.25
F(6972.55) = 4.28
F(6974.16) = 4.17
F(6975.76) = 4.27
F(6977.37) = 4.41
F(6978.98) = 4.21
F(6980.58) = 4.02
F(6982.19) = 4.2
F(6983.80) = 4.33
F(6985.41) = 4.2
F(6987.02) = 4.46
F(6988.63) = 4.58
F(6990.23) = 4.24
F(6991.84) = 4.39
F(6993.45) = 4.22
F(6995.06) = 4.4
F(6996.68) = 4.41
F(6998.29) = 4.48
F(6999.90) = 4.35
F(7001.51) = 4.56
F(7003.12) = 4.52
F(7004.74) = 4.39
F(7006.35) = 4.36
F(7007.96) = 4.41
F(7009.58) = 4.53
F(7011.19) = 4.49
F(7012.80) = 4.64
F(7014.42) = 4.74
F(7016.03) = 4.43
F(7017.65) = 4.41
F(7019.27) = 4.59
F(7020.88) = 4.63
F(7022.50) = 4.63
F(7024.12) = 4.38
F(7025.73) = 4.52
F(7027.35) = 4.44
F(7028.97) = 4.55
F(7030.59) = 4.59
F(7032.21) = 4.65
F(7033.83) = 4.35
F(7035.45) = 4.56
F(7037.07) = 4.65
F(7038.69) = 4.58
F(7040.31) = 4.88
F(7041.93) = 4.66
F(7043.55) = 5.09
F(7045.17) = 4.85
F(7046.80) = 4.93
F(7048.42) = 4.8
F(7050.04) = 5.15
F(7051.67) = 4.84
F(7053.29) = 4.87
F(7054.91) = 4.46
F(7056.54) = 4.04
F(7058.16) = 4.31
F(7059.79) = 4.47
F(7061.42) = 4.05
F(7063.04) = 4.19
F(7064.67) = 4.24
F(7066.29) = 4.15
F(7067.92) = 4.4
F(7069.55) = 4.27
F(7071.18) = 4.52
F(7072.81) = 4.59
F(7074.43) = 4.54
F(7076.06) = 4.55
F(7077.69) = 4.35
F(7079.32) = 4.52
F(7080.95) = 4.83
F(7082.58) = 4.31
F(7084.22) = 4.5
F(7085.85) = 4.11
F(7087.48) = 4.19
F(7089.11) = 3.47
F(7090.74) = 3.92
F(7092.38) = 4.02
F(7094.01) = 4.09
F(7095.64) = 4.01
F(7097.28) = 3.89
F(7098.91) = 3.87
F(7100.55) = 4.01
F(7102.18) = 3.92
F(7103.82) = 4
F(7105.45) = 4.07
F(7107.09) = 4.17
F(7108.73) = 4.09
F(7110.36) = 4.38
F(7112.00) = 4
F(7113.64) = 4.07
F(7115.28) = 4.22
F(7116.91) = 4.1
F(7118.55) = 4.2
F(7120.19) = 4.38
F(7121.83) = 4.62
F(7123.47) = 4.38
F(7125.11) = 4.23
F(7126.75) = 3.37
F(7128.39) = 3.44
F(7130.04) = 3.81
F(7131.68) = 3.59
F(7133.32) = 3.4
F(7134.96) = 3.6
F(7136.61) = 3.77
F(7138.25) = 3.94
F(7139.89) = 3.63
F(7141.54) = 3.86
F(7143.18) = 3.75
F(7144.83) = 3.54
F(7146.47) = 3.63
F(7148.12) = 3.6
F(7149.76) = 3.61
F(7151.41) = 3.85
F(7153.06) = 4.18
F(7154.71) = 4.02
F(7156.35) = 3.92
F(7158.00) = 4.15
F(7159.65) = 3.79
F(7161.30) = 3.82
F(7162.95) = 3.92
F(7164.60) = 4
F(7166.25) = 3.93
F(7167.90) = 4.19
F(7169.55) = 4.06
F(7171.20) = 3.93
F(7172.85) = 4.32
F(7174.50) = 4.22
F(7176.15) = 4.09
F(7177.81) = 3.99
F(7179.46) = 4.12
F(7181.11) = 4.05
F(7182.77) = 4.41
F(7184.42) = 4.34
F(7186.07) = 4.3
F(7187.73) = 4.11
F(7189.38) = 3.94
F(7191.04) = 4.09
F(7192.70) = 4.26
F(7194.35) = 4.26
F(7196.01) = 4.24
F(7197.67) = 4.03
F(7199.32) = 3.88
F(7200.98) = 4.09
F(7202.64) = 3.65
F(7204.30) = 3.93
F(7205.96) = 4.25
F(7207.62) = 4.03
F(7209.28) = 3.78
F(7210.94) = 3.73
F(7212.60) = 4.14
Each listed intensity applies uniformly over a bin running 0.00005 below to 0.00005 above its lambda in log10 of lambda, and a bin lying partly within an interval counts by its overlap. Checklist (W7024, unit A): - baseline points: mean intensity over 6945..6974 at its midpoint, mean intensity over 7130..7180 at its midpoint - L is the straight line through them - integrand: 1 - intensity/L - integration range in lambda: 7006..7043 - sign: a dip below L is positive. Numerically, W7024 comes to -3.3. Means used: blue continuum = 4.34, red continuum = 3.88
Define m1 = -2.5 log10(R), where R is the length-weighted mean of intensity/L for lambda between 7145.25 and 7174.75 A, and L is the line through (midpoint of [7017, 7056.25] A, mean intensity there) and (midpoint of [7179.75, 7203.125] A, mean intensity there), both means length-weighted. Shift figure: 0.077 mag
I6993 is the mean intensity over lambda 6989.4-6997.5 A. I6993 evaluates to 4.33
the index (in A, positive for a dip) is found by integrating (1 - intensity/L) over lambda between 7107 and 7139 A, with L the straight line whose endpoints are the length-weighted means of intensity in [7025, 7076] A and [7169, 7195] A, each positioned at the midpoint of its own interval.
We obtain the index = 2.6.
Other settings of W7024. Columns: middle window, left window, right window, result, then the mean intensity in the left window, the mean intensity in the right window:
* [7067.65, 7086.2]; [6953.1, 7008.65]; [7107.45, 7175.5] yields -1.64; 4.35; 3.94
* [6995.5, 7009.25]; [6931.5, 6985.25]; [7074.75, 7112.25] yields -0.69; 4.26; 4.15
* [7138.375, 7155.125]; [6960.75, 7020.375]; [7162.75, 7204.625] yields 1.55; 4.39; 4.1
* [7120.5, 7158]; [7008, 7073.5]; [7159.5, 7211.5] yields 3.51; 4.55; 4.06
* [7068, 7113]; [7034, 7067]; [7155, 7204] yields 2.37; 4.59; 4.07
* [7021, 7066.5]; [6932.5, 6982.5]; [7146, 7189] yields -4.42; 4.27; 4.02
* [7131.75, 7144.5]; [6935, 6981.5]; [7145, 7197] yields 1.19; 4.28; 4.04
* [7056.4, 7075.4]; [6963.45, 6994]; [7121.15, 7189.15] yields -0.94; 4.3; 3.94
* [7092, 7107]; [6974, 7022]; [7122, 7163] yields -0.05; 4.41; 3.8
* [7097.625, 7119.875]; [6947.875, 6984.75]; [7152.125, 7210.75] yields 0.33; 4.32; 4.06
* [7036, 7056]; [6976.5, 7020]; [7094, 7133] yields -2.59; 4.41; 4.03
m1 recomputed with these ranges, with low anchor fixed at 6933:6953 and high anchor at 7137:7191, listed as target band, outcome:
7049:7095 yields -0.07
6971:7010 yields -0.05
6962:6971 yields -0.05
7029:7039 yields -0.11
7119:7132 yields 0.01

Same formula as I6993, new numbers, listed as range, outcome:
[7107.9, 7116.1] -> 4.15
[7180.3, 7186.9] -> 4.28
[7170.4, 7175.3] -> 4.16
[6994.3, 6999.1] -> 4.42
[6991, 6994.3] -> 4.31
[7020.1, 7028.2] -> 4.52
